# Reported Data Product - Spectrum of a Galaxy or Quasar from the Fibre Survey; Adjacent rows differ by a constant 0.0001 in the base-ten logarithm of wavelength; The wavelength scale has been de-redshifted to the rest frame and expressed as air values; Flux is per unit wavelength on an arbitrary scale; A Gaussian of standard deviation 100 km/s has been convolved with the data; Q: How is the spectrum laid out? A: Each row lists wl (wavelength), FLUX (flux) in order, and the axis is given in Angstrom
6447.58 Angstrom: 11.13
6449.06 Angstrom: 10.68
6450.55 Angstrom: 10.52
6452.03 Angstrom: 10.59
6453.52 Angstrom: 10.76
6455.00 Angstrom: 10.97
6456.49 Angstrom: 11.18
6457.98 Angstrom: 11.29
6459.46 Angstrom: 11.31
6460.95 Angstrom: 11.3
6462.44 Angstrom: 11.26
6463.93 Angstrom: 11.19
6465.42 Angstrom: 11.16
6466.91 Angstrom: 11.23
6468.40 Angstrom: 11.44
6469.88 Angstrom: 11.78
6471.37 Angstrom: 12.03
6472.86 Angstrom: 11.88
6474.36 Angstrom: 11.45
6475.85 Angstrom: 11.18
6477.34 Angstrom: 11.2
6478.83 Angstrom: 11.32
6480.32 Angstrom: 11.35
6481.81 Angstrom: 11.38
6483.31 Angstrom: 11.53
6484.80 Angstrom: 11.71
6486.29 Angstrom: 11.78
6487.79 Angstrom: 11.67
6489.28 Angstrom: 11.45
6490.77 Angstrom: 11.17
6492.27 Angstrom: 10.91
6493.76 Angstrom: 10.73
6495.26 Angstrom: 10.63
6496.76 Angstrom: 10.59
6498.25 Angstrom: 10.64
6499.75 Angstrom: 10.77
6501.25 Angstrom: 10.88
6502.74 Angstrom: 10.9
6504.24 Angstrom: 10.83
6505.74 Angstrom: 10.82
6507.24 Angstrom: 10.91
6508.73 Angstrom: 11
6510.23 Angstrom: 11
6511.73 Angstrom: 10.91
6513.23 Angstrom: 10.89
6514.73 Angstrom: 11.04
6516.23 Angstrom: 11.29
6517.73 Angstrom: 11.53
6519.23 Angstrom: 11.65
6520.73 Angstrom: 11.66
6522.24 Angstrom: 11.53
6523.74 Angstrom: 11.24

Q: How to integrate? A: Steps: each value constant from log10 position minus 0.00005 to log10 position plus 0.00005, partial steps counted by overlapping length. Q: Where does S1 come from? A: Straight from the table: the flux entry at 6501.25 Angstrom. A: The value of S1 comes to 10.88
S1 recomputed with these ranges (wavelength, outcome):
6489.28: 11.45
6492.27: 10.91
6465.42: 11.16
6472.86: 11.88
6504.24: 10.83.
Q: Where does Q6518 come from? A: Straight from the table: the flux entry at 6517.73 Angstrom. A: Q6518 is 11.53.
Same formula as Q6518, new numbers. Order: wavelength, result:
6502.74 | 10.9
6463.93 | 11.19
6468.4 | 11.44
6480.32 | 11.35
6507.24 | 10.91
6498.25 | 10.64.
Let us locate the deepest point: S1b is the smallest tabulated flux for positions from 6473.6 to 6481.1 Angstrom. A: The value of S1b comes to 11.18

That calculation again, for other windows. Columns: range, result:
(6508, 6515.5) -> 10.89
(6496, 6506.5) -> 10.59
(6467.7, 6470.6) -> 11.44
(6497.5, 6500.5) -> 10.64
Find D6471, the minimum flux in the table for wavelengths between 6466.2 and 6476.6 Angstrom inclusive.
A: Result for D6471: 11.18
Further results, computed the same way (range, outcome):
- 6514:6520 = 11.04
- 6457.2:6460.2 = 11.29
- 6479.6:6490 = 11.35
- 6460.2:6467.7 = 11.16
